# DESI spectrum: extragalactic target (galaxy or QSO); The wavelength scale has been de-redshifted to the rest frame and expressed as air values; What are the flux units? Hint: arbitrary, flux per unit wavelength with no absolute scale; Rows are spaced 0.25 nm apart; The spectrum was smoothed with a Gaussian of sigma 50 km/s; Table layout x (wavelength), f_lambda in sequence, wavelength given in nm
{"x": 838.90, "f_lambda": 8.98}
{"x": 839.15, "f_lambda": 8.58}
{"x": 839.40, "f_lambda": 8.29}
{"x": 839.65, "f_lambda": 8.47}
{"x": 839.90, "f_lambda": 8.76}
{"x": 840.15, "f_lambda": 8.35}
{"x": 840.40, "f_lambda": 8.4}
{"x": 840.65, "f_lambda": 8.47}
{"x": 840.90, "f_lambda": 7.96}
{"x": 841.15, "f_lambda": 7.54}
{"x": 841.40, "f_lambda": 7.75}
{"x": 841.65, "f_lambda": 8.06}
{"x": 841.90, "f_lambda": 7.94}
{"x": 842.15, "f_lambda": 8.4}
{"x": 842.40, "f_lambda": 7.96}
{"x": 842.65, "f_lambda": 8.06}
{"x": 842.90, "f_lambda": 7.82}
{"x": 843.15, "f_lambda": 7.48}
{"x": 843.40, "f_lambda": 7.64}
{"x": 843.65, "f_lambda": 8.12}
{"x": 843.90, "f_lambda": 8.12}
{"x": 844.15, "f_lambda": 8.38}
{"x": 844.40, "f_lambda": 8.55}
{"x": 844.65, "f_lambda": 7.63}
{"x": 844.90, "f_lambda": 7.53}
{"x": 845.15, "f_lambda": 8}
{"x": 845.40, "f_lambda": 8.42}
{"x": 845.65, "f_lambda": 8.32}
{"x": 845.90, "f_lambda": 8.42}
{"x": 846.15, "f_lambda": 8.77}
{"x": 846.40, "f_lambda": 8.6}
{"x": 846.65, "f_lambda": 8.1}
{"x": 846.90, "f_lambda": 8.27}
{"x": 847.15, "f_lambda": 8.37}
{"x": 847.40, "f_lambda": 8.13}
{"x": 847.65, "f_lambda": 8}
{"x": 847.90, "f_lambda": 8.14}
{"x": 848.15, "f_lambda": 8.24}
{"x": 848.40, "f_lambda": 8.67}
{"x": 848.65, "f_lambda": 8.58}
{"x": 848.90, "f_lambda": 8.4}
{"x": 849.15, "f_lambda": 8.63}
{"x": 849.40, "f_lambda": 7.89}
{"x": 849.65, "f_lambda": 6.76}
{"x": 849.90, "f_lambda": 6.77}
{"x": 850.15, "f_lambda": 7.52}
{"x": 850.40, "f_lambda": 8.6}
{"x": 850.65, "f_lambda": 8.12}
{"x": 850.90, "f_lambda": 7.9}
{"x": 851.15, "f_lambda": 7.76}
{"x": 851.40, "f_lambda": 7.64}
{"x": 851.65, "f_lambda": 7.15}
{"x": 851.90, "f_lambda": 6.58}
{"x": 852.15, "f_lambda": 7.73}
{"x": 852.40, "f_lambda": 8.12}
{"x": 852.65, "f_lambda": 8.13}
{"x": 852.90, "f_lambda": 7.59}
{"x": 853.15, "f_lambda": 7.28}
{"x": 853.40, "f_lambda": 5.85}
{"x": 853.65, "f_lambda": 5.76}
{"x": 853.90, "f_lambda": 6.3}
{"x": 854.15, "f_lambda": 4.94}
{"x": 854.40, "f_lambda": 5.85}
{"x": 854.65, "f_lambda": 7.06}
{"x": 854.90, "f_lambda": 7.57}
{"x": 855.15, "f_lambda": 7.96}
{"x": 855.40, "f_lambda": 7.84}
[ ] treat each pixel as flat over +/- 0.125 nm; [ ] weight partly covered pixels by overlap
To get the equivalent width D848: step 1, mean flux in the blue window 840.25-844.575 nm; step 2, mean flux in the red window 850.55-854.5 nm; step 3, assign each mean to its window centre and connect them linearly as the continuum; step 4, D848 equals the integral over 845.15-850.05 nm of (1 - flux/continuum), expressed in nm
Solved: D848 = -0.42 nm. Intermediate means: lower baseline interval 8.04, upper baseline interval 7.04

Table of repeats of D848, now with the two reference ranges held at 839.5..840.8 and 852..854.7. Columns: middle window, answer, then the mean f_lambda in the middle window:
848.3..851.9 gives -0.32 nm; 7.83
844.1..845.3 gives -0.02 nm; 8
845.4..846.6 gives -0.12 nm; 8.49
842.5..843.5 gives 0.04 nm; 7.76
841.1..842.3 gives 0.05 nm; 7.96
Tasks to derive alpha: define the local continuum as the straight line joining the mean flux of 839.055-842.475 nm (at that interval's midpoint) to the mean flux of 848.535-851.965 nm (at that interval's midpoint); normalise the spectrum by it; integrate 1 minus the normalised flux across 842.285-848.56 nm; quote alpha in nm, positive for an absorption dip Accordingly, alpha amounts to -0.13 nm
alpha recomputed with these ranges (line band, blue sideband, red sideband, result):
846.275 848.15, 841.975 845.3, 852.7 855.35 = -0.173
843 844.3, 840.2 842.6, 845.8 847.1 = 0.043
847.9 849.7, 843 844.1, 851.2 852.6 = -0.138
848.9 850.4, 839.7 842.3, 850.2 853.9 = -0.021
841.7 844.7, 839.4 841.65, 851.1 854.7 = -0.036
